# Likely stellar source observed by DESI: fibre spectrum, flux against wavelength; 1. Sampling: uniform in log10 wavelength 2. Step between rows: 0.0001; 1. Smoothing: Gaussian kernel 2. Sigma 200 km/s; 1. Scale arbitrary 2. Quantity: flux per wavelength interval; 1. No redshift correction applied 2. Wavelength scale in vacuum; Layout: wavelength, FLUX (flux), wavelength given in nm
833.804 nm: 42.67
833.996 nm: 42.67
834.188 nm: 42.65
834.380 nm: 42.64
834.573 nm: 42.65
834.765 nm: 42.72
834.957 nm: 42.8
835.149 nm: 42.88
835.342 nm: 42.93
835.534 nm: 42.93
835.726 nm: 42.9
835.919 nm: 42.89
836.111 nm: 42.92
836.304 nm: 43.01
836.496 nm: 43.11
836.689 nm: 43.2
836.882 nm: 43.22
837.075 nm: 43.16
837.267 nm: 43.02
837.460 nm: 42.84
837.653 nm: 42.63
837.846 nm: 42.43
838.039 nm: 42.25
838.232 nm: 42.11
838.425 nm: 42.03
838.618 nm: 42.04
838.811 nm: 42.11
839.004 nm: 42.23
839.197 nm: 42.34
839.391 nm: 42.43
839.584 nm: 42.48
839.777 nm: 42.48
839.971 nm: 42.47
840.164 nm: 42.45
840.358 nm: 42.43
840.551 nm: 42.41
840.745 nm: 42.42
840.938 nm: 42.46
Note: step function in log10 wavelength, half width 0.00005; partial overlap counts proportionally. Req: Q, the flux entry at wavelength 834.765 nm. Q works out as 42.72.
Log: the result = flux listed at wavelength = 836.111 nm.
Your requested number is 42.92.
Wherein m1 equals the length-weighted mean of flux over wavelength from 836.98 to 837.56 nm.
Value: 43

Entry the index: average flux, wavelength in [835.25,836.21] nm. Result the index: 42.9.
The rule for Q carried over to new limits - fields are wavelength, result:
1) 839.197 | 42.34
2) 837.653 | 42.63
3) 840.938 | 42.46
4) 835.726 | 42.9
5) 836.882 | 43.22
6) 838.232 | 42.11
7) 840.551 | 42.41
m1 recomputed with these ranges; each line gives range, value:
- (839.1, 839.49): 42.4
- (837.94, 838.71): 42.1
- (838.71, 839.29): 42.3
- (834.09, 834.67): 42.6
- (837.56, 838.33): 42.3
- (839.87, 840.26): 42.4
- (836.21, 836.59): 43.1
